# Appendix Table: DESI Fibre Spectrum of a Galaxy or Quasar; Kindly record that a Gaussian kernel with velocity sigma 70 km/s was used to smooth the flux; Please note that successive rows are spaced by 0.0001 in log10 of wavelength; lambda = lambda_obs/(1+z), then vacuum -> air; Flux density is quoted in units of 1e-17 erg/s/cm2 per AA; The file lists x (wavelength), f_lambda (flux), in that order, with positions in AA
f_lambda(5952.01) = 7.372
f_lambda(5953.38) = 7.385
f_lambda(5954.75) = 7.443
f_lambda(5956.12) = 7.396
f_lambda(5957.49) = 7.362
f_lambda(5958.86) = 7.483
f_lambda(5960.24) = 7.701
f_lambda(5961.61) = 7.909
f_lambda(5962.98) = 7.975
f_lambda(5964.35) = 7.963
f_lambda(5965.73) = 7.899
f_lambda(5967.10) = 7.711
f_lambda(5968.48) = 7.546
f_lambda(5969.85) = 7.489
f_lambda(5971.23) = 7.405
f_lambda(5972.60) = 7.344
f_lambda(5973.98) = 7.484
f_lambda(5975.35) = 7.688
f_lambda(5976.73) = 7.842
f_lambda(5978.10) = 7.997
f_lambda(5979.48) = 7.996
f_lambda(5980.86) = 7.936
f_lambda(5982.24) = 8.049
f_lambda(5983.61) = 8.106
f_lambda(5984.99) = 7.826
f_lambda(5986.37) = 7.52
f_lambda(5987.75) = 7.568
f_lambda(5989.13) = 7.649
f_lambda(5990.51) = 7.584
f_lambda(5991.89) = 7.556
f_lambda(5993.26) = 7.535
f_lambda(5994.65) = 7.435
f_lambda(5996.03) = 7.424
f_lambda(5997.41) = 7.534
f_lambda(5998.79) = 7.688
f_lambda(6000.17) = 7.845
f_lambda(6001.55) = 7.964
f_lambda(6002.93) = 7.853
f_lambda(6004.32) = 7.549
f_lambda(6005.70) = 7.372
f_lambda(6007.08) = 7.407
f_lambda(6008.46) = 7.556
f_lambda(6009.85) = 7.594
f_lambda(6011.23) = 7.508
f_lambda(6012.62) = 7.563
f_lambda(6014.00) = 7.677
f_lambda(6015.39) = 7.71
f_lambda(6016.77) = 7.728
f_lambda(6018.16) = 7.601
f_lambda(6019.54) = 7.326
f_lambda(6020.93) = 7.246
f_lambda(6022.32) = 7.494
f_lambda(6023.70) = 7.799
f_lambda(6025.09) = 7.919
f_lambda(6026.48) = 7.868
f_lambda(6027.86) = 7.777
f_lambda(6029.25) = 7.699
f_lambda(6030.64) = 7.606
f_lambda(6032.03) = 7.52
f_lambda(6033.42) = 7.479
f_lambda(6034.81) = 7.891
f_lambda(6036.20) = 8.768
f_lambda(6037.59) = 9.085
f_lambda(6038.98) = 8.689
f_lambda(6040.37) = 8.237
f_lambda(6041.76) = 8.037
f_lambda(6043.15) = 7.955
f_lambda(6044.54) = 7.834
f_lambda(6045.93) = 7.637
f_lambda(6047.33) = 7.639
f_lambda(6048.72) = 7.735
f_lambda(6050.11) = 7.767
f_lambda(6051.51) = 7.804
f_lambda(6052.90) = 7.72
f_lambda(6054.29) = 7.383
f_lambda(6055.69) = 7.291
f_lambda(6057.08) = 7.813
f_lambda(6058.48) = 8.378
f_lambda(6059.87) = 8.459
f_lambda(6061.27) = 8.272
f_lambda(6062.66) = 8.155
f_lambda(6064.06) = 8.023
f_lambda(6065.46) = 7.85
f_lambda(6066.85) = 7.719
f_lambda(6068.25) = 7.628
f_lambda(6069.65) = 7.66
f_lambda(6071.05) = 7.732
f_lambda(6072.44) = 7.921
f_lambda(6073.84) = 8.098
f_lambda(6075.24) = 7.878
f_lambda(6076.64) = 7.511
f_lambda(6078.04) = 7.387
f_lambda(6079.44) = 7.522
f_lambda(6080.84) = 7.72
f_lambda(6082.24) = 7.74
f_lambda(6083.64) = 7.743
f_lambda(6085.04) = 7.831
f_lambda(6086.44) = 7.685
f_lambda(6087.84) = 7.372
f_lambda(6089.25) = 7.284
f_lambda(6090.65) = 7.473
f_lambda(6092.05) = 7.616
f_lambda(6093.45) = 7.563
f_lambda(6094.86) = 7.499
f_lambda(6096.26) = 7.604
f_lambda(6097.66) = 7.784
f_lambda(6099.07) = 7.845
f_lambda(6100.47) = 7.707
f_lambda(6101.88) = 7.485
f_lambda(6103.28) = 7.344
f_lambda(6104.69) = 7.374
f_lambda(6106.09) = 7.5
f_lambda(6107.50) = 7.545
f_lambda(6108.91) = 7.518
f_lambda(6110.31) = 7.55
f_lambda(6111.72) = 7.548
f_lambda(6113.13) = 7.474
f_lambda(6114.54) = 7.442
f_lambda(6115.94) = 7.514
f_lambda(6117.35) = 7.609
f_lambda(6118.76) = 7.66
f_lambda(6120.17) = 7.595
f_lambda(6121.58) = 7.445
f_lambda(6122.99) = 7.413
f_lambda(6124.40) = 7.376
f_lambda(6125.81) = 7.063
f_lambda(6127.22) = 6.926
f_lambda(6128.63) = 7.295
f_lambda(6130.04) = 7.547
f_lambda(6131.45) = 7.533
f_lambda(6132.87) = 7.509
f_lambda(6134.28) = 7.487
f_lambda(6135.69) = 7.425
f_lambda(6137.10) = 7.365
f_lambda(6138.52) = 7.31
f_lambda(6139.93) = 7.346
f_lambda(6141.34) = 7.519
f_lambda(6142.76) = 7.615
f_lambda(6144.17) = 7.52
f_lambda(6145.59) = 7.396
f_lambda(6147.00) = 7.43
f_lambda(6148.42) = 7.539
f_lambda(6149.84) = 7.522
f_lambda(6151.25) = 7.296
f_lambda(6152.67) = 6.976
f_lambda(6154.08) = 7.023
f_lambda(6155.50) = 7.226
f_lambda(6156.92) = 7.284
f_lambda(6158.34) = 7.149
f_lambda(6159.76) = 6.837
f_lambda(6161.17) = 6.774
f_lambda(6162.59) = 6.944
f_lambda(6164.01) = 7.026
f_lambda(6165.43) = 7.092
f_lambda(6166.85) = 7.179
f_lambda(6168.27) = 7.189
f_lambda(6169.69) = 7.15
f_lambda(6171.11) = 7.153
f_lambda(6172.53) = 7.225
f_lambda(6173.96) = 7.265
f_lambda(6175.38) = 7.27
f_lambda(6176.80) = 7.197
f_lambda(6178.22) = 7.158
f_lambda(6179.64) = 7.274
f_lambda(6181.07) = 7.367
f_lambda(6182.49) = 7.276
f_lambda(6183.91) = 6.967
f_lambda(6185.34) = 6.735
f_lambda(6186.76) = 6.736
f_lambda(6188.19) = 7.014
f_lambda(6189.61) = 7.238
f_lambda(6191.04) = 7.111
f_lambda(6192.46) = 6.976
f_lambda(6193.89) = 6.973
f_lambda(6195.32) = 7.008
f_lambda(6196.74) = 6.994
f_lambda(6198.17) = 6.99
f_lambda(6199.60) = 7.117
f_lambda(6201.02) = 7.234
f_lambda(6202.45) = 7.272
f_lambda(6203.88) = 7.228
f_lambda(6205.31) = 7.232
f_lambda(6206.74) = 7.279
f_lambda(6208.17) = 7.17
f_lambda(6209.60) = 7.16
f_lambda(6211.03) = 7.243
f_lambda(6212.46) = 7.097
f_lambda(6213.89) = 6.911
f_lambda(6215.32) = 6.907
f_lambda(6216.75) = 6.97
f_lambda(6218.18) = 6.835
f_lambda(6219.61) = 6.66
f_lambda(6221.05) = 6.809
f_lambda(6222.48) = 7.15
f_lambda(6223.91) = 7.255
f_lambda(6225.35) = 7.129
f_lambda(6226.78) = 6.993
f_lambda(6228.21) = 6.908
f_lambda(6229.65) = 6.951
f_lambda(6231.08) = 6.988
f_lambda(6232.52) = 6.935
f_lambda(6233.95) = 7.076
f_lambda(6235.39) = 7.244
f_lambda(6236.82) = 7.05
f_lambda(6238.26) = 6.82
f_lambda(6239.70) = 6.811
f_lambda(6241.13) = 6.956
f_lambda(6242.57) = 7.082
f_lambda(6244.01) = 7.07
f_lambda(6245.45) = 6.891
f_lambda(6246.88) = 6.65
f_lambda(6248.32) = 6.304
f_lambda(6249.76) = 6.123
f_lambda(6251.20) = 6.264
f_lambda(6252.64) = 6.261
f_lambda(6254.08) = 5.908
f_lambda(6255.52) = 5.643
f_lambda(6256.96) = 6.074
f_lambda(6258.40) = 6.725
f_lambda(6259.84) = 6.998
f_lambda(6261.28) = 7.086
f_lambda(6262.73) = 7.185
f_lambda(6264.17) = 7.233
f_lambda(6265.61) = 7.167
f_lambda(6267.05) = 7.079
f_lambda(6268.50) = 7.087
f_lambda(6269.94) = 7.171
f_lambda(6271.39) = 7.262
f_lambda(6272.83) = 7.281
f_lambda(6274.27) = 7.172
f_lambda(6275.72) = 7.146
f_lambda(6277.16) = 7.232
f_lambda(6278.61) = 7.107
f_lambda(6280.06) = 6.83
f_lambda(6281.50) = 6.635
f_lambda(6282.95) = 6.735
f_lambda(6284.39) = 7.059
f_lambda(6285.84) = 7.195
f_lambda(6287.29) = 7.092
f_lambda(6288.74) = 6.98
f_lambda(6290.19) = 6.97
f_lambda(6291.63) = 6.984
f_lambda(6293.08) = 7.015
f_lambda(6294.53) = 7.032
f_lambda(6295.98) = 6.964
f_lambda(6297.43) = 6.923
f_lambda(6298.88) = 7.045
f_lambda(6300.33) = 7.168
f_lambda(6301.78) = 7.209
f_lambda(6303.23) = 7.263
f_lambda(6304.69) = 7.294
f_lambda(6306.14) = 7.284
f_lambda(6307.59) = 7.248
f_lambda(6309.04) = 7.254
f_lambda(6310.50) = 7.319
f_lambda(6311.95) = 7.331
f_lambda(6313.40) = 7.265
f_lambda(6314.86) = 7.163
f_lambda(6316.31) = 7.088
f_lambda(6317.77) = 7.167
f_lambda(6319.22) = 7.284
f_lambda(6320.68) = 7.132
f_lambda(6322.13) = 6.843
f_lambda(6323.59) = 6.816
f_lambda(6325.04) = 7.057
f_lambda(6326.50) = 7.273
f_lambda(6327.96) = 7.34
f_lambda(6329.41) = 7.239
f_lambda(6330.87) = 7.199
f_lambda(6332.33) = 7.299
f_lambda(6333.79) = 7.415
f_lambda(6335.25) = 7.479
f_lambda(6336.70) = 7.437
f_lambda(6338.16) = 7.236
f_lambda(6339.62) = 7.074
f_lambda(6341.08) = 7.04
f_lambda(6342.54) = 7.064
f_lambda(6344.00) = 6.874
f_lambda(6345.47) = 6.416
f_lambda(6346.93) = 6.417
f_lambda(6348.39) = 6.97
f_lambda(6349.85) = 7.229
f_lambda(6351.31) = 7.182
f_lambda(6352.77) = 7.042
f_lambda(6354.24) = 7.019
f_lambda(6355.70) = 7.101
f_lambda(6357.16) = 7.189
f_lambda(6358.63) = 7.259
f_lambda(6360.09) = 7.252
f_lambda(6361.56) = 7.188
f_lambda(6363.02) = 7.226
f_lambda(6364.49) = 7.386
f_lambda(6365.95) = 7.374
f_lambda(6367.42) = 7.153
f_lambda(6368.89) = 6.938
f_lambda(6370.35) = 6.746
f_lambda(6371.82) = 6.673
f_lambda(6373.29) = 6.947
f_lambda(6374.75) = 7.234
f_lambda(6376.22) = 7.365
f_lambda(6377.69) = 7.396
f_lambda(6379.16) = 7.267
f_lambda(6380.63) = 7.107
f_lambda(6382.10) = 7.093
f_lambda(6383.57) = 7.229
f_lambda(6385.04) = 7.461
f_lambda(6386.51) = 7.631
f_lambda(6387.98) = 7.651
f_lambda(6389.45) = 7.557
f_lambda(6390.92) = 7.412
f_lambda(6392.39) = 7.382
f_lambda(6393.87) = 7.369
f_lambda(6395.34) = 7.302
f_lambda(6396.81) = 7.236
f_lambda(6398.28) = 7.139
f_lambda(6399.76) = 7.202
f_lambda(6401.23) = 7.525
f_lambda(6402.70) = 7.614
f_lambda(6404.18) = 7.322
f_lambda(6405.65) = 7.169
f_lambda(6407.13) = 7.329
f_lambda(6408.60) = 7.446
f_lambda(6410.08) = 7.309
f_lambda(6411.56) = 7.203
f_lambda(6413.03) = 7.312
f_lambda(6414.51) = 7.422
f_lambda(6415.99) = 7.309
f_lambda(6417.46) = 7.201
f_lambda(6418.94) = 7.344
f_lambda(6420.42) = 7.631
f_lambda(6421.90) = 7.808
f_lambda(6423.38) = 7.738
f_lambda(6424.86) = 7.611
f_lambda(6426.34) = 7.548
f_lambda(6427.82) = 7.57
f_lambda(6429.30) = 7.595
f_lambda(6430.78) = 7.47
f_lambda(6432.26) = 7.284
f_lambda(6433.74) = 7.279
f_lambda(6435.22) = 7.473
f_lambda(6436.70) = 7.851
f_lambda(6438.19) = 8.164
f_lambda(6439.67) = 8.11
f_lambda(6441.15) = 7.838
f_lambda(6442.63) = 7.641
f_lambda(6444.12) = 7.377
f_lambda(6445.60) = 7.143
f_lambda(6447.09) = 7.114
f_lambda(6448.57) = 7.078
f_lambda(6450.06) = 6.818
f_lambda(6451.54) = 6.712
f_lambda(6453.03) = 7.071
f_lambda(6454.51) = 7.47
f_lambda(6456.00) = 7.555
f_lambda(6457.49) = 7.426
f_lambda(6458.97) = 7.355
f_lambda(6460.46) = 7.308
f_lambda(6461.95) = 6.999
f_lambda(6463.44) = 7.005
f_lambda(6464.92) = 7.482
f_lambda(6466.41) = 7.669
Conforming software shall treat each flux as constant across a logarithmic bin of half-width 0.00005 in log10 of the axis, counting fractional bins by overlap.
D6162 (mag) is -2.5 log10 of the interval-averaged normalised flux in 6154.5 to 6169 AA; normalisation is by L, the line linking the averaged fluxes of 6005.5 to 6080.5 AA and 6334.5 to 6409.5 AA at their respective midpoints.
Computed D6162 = 0.08 mag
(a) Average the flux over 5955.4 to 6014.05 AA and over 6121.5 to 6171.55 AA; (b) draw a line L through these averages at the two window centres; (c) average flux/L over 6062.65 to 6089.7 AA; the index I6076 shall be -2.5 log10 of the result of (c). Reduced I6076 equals -0.04 mag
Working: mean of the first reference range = 7.66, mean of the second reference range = 7.27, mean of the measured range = 7.71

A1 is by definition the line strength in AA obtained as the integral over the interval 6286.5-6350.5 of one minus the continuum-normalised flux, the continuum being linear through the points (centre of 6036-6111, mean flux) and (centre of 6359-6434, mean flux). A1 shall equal 2.8 AA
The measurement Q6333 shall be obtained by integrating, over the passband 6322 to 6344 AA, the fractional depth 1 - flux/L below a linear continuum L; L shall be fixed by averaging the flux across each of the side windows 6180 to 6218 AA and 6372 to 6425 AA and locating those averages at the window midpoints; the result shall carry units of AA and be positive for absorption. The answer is 0.25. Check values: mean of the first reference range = 7.08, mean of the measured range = 7.19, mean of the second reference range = 7.36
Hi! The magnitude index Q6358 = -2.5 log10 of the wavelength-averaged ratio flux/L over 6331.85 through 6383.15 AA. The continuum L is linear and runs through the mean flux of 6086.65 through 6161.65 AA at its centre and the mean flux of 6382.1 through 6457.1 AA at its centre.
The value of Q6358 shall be 0.05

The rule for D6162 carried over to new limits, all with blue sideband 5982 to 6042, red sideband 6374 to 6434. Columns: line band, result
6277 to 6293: 0.08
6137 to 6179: 0.06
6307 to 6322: 0.04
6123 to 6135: 0.04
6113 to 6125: 0.02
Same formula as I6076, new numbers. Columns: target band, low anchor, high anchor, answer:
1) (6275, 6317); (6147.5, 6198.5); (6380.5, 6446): 0.03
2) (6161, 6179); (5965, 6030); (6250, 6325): 0.02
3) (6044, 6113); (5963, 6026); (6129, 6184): -0.03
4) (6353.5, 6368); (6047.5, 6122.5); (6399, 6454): 0.04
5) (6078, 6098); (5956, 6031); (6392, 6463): 0.00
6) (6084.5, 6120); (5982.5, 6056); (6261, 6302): 0.00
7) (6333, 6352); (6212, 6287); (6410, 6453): 0.02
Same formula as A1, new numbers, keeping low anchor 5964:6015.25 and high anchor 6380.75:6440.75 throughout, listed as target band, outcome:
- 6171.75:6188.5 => 0.98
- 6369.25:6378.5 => 0.52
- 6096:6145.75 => 0.80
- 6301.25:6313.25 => 0.37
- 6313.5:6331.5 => 0.87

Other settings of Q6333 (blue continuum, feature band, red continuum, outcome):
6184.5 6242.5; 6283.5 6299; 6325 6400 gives 0.2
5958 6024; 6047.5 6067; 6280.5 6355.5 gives -0.9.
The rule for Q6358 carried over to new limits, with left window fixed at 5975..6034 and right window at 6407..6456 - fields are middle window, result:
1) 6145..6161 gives 0.05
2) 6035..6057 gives -0.05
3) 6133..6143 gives 0.02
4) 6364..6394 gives 0.03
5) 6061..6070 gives -0.04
